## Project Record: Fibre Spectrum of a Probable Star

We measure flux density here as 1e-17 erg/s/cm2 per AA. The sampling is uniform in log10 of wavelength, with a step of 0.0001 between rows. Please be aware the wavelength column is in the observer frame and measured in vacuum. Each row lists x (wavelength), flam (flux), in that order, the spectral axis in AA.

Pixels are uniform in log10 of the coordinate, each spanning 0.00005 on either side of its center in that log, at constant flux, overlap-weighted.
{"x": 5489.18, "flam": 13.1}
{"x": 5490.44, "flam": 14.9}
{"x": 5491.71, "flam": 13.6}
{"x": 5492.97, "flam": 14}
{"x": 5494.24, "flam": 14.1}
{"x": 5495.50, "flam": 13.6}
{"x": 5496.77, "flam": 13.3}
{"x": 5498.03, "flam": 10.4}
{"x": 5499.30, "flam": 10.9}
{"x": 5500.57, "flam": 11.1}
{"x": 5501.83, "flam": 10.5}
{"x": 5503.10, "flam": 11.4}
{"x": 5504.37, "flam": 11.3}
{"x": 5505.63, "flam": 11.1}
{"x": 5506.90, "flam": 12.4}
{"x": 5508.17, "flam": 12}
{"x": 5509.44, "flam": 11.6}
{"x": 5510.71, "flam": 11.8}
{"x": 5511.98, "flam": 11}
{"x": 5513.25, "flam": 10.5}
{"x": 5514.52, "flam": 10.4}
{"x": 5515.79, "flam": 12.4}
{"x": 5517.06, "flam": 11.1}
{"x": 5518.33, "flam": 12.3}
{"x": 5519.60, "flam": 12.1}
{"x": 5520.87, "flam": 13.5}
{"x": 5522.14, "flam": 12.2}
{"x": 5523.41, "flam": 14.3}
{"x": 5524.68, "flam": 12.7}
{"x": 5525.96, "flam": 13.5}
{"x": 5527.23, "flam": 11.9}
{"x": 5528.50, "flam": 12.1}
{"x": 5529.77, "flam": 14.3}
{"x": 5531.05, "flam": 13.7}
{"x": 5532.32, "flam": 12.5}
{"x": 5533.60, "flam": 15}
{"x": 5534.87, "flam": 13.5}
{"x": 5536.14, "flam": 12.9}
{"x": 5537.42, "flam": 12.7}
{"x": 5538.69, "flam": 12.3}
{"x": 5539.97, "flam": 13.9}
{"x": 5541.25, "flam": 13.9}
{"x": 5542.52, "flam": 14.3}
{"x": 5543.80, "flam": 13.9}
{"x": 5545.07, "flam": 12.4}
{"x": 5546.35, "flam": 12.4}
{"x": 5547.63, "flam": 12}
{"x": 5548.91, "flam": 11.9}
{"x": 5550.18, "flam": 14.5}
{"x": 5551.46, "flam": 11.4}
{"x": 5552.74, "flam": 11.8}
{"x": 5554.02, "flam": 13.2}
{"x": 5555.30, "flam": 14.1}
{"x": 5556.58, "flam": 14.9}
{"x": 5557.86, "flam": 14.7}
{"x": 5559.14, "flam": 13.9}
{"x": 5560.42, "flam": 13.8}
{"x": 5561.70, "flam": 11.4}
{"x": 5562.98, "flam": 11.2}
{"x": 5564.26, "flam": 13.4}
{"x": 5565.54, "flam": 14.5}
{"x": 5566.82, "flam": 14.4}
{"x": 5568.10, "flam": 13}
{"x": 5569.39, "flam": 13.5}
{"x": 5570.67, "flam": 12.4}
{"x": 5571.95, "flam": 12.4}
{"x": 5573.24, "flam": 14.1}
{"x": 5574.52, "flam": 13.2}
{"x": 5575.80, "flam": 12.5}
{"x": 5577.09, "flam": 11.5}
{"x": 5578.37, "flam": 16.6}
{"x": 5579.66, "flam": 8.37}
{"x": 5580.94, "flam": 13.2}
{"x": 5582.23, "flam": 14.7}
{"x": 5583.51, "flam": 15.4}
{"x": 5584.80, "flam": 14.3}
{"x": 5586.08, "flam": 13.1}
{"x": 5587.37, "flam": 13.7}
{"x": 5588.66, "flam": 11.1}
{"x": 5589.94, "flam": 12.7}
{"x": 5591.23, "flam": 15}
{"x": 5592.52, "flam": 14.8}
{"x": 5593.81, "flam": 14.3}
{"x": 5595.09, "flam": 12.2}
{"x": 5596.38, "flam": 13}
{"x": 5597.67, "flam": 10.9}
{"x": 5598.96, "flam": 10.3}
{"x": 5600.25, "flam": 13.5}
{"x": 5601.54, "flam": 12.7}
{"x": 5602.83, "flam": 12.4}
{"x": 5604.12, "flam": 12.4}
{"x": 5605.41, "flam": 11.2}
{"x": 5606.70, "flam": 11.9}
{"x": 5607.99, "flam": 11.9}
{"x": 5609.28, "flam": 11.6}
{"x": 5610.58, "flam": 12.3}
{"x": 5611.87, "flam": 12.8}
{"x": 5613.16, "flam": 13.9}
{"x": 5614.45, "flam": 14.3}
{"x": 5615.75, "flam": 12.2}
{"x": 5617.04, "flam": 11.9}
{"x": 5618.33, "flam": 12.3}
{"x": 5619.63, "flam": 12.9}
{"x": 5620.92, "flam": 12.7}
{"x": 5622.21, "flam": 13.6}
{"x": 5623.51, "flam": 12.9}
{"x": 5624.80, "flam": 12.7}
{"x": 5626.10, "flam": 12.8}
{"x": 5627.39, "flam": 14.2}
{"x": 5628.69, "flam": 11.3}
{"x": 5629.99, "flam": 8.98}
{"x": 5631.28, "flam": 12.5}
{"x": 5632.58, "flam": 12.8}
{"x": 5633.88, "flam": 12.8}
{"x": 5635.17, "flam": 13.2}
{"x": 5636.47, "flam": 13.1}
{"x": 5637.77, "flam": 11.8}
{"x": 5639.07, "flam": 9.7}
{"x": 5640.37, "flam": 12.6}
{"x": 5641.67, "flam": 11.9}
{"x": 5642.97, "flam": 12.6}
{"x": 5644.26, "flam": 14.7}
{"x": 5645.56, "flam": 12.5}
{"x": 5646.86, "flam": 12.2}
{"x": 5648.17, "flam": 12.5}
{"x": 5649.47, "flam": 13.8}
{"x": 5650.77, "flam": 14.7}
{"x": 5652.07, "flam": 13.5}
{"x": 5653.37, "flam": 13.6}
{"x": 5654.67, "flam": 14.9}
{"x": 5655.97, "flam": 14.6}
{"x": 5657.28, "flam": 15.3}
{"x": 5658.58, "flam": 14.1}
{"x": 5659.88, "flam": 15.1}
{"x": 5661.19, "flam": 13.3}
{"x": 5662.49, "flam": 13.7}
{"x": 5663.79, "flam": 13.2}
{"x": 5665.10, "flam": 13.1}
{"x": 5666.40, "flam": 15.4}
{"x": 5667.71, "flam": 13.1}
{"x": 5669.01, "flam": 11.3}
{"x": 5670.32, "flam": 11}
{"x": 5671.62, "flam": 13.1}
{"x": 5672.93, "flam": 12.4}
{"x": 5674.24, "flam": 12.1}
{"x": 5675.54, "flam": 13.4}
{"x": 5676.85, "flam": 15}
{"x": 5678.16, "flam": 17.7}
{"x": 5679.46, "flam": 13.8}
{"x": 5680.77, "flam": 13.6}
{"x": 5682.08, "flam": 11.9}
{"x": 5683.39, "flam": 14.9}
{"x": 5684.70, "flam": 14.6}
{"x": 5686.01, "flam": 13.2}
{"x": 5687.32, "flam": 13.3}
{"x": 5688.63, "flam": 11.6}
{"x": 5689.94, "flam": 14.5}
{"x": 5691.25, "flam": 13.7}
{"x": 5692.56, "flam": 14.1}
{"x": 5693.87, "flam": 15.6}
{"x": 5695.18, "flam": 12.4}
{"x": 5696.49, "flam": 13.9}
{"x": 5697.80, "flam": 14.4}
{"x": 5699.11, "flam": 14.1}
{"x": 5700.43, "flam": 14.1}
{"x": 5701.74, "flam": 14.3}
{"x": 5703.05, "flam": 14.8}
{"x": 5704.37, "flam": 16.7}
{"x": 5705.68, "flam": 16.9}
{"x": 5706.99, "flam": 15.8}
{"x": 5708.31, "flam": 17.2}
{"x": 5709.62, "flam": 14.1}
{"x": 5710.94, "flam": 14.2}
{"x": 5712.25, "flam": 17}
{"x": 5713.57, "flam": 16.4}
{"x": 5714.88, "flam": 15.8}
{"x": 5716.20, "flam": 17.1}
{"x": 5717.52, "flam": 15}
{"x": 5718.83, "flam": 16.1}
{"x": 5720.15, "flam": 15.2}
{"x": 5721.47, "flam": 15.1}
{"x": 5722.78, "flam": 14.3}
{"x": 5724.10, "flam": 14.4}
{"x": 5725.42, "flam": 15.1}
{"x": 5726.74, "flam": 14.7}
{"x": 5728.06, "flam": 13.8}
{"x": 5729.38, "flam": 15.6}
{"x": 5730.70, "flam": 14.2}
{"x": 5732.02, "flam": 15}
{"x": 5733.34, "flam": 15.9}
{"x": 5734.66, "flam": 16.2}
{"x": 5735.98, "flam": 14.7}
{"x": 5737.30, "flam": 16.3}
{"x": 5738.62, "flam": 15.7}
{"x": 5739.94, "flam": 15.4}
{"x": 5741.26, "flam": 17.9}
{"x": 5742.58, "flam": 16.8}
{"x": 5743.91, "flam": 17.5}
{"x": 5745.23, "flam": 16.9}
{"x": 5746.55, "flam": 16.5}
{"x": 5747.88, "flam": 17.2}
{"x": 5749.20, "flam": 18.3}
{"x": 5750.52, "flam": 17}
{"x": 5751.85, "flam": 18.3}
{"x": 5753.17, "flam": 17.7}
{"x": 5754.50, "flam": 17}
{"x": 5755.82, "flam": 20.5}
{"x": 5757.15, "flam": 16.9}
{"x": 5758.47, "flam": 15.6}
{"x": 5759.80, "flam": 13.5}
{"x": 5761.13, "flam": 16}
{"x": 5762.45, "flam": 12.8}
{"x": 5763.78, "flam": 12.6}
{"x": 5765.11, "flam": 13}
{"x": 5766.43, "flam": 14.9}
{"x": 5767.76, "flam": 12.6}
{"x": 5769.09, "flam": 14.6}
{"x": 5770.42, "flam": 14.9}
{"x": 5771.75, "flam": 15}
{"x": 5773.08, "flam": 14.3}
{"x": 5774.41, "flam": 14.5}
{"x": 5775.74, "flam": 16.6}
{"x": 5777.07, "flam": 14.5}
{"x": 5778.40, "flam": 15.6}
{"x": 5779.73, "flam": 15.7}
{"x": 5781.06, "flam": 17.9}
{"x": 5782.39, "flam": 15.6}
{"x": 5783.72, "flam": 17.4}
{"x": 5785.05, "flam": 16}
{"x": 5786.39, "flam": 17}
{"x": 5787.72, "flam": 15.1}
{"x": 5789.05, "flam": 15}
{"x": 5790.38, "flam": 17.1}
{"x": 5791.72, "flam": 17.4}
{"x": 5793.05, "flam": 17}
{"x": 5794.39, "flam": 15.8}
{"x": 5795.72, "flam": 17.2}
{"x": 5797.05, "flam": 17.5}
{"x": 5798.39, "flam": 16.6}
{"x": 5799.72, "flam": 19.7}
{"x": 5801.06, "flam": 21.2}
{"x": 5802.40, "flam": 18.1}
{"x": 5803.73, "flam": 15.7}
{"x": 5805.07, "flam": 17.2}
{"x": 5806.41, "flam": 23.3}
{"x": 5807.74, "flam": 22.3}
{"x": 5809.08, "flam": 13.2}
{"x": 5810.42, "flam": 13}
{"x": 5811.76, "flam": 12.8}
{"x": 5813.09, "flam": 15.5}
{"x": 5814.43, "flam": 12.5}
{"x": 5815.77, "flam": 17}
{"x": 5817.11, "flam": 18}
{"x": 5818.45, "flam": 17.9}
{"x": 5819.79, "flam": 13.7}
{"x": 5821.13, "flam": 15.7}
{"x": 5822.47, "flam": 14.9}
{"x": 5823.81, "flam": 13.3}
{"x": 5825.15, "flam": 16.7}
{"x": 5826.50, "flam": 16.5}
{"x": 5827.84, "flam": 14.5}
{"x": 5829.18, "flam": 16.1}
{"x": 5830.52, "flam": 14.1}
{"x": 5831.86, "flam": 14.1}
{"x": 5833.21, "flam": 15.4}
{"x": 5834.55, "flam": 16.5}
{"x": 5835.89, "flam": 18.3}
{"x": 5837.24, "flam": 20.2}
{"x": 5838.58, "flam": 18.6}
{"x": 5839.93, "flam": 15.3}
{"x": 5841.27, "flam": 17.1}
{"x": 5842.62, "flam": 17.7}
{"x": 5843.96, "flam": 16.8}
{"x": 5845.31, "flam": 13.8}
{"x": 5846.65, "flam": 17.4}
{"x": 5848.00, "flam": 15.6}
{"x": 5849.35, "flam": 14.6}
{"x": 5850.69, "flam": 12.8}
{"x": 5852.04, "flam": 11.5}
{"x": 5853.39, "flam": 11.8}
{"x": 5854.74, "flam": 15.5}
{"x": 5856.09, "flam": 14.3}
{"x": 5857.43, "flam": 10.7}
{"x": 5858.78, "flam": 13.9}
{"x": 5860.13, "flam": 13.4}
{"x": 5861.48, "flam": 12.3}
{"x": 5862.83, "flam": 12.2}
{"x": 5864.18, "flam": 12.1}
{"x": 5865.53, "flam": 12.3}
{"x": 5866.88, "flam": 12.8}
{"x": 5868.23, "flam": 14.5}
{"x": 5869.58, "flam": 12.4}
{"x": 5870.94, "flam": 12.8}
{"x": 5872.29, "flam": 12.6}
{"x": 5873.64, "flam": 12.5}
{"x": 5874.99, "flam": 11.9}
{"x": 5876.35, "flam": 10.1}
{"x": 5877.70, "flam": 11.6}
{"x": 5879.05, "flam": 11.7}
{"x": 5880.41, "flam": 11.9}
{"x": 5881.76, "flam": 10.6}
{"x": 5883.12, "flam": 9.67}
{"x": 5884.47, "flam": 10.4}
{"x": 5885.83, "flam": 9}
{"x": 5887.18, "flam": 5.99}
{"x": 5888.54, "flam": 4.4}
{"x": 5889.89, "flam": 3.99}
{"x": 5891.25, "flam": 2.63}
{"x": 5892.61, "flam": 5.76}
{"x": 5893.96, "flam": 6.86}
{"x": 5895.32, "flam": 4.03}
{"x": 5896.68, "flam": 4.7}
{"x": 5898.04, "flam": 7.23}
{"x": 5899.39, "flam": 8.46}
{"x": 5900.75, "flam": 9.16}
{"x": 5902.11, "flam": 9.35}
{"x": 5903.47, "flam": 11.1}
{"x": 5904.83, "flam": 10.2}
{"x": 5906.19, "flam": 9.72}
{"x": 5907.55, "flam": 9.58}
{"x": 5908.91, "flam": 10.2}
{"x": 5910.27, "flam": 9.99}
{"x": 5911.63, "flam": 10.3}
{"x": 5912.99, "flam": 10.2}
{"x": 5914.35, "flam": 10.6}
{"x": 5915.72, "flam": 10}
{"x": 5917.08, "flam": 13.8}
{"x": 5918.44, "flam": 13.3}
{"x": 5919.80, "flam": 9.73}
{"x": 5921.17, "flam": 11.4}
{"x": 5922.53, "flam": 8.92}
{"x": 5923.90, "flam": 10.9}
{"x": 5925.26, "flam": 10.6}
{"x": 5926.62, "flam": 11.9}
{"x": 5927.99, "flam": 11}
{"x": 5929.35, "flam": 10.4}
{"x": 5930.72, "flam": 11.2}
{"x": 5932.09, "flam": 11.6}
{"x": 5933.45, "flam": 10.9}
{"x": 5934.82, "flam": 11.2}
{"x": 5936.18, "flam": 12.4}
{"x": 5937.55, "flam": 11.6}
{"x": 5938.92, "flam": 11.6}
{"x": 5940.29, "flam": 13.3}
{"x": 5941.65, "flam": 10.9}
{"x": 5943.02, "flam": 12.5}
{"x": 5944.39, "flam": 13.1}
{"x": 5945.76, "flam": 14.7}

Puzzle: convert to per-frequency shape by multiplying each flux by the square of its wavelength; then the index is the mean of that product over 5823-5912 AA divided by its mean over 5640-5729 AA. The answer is 0.90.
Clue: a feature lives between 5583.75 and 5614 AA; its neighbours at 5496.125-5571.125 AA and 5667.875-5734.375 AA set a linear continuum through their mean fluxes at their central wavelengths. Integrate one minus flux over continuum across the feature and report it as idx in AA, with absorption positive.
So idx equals 1.39 AA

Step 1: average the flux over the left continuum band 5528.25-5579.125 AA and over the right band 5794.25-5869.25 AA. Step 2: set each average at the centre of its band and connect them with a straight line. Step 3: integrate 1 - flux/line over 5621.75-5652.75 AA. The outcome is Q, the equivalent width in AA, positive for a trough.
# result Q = 2.9 AA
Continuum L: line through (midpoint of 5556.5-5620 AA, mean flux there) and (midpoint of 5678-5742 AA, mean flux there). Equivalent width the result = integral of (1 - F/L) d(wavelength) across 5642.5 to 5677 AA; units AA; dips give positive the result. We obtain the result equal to 1.6 AA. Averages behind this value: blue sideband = 13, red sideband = 14.9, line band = 13.5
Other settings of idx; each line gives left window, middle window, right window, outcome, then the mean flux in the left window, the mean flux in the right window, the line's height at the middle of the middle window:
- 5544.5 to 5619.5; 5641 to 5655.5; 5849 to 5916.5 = -1.21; 12.9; 10.3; 12.3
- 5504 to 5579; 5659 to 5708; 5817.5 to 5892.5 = -3.50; 12.9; 13.2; 13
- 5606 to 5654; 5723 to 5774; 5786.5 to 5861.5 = -3.54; 12.6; 15.9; 14.6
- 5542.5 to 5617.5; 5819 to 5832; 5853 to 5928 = -4.96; 13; 10.3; 10.9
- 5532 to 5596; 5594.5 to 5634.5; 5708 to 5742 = 4.50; 13.3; 15.5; 14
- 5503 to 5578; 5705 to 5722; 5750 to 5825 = -0.83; 12.8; 16.1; 15.1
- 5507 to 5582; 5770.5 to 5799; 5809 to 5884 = -4.50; 12.9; 14.2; 13.9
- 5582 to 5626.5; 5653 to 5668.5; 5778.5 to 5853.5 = -0.39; 12.9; 16.3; 13.8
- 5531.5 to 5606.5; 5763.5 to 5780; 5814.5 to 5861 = 0.28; 13.1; 15.3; 14.8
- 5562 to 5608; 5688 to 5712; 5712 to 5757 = 1.29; 12.9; 16.2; 15.4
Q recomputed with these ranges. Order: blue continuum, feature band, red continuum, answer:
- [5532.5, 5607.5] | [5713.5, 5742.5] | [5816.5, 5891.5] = -4.8 AA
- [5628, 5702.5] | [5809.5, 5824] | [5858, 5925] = -5.0 AA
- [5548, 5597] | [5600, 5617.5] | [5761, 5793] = 1.5 AA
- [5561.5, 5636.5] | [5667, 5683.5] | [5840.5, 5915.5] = -1.3 AA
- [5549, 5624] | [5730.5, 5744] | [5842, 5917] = -4.6 AA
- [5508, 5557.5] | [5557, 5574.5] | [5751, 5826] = -0.1 AA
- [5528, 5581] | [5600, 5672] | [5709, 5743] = 6.9 AA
